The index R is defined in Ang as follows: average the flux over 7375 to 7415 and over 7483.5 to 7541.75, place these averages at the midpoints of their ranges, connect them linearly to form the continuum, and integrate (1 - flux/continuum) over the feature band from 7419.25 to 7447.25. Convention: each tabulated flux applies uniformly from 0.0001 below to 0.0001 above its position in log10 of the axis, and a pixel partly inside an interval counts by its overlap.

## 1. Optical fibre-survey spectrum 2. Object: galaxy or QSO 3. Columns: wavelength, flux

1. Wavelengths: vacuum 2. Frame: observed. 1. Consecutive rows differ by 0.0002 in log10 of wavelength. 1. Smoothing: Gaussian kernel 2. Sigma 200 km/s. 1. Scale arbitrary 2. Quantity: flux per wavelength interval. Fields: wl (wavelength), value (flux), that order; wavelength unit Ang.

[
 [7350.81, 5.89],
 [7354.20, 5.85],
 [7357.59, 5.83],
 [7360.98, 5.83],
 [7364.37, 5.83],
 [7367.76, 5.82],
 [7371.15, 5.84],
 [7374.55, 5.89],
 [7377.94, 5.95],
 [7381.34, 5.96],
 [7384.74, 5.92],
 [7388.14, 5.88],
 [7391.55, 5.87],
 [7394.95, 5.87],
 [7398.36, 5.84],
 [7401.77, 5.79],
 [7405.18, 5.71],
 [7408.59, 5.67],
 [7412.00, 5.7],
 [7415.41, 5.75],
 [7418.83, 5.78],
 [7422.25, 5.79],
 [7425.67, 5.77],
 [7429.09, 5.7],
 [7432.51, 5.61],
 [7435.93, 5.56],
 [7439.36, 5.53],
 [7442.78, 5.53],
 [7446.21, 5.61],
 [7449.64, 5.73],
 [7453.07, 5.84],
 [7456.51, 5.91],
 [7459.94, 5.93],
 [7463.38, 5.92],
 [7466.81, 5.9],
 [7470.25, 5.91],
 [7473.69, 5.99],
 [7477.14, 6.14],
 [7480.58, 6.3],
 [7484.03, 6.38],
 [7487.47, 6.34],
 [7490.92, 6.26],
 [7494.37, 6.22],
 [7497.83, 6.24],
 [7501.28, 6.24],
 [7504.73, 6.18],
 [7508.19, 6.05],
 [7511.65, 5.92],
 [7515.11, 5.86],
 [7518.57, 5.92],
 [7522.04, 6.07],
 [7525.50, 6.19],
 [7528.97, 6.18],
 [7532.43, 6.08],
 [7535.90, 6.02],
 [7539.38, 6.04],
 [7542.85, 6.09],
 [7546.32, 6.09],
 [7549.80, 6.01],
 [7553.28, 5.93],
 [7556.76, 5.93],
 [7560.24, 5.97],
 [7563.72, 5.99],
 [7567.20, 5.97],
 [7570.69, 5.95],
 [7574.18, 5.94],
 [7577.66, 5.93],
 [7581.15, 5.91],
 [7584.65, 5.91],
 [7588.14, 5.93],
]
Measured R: 1.3 Ang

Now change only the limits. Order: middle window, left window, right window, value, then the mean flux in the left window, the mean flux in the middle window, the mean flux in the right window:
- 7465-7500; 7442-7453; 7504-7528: -1.9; 5.66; 6.17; 6.02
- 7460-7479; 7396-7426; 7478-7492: 0.7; 5.76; 5.97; 6.31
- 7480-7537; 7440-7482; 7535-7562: -1.8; 5.88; 6.14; 6.01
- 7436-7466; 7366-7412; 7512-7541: 0.9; 5.84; 5.74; 6.04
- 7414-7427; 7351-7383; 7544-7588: 0.3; 5.87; 5.77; 5.96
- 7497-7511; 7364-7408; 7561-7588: -0.6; 5.86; 6.16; 5.94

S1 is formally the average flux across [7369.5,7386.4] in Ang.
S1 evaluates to 5.91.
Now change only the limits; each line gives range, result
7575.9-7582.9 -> 5.92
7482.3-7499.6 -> 6.29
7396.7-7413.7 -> 5.74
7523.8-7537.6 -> 6.12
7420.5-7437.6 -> 5.69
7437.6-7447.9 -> 5.56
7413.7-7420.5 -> 5.76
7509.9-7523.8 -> 5.94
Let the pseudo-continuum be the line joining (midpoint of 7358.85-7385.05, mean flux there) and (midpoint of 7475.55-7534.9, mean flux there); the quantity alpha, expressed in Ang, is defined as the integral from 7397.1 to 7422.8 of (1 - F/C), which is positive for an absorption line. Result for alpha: 0.9 Ang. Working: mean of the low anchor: 5.88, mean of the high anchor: 6.15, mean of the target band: 5.75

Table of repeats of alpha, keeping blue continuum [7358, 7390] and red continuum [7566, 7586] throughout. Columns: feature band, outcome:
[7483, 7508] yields -1.4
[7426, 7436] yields 0.4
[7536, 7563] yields -0.4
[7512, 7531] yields -0.4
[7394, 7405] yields 0.1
